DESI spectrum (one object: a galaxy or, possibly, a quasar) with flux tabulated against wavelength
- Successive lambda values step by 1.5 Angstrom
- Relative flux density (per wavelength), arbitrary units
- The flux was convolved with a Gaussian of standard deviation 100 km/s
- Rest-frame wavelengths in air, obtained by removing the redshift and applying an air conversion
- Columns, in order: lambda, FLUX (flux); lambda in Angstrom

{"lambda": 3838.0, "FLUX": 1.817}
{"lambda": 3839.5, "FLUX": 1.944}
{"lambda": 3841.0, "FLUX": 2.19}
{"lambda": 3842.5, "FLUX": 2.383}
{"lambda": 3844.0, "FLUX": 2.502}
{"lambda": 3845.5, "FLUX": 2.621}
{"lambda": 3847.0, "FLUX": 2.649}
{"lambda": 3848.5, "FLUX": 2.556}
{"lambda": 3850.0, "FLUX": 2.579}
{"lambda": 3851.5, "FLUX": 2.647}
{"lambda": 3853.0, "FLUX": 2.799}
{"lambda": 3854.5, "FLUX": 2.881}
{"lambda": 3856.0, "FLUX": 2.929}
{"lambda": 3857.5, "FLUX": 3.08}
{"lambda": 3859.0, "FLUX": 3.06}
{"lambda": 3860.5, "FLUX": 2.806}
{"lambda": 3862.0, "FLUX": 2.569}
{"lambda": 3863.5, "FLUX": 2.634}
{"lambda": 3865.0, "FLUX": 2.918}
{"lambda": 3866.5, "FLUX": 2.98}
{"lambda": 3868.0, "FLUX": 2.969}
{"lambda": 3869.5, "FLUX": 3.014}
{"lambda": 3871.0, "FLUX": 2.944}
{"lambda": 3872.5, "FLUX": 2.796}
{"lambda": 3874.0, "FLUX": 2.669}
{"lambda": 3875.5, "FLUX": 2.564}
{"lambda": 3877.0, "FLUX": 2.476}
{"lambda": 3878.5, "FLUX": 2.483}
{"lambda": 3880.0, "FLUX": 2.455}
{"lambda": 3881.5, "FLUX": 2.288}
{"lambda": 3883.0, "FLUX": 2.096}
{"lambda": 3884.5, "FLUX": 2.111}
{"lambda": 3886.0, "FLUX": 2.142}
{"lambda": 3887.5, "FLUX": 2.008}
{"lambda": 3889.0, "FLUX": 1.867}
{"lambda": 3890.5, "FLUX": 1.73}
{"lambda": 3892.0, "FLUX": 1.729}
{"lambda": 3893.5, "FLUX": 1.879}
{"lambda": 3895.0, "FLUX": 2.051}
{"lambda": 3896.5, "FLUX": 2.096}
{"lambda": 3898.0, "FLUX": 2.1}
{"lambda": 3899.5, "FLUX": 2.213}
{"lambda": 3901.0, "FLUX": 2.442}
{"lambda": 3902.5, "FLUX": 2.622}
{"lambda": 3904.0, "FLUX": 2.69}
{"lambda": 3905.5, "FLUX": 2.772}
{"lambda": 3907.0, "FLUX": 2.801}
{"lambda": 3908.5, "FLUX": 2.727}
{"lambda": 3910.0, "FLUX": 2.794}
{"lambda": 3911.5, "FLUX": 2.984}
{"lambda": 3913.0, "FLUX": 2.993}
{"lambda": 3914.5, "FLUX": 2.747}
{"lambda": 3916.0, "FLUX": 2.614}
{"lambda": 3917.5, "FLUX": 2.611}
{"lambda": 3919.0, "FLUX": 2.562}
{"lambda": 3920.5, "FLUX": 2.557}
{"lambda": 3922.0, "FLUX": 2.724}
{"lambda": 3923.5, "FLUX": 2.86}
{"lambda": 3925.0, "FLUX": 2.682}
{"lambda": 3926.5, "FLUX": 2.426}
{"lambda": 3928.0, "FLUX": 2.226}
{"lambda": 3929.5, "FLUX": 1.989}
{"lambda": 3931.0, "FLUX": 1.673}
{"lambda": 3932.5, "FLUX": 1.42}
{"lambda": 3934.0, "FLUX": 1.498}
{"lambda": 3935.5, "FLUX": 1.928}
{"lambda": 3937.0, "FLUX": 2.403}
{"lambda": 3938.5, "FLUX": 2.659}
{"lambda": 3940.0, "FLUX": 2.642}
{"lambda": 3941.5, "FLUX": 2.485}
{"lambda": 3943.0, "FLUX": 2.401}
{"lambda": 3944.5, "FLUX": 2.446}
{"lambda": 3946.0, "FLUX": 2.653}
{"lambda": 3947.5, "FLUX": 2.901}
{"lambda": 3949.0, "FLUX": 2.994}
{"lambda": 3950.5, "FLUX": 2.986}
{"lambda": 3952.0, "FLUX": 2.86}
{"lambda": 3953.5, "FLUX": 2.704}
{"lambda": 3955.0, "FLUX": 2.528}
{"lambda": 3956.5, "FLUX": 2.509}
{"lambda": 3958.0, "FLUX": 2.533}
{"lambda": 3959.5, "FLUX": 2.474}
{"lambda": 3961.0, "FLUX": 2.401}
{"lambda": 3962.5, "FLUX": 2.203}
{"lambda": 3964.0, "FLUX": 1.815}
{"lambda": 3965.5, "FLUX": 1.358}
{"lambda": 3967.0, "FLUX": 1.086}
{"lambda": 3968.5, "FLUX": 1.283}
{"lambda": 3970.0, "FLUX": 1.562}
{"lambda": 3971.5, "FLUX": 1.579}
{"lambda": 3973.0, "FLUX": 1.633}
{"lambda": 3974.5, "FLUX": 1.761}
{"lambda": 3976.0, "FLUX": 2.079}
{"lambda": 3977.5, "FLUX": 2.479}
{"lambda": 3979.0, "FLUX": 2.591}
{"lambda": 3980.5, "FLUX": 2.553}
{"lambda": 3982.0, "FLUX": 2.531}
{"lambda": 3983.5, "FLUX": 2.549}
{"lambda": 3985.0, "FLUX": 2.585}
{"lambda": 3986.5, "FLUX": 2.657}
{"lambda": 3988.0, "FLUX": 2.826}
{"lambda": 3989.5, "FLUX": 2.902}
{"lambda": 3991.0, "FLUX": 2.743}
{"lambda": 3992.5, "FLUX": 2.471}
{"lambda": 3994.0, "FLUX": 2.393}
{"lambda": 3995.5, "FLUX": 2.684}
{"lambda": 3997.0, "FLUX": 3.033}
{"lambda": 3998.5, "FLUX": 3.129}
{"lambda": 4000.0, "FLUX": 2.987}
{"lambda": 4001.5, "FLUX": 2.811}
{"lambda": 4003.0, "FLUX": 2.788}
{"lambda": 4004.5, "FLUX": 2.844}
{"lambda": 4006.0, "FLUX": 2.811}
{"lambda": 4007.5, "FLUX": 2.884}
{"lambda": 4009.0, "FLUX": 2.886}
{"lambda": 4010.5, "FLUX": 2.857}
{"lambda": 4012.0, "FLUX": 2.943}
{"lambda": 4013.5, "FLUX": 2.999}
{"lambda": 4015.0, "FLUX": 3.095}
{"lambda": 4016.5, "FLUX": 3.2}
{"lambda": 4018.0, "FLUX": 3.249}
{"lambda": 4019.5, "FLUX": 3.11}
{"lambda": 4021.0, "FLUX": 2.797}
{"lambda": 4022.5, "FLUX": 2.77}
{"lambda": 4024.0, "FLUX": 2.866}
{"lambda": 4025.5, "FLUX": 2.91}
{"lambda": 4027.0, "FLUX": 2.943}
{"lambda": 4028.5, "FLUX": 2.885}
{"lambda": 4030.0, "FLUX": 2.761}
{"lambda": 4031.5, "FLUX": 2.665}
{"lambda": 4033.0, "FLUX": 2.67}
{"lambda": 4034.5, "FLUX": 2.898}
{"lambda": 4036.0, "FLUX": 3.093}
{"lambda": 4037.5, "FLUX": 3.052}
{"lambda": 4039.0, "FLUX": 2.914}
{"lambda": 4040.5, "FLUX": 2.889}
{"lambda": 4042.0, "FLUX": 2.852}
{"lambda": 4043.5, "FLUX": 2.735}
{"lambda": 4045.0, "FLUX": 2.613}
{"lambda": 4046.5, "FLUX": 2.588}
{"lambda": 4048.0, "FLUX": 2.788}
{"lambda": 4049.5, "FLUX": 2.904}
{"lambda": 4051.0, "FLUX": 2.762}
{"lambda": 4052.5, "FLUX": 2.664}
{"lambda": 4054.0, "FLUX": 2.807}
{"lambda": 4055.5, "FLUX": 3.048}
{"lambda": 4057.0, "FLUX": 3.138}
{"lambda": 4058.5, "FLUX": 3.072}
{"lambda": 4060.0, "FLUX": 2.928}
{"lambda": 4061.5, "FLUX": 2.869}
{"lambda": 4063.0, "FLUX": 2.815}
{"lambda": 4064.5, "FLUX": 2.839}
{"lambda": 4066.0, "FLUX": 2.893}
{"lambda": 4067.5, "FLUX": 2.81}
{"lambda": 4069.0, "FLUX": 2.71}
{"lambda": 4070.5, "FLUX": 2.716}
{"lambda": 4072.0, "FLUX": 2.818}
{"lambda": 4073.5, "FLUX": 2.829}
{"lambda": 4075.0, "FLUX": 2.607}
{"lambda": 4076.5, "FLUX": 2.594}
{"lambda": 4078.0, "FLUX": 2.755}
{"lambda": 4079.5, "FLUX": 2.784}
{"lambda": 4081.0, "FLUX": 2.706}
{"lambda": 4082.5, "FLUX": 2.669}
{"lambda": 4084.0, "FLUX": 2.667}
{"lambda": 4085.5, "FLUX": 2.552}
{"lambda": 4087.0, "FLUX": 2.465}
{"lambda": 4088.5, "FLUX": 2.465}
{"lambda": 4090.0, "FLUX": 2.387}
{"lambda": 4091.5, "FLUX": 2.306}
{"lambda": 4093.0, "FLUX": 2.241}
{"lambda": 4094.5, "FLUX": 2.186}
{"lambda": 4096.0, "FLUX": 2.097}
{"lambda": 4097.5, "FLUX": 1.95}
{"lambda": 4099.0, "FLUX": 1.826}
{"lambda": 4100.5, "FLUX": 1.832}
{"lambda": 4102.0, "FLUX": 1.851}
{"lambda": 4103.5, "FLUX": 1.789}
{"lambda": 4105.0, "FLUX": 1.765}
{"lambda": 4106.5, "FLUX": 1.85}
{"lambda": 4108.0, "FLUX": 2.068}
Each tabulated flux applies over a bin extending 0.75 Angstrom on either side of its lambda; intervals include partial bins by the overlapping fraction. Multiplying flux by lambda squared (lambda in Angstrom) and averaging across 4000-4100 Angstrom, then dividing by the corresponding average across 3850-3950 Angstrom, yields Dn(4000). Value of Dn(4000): 1.2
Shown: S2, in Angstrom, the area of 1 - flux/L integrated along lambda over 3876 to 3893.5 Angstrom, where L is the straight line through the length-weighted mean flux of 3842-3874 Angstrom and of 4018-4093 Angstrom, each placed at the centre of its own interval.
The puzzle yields 4.1 Angstrom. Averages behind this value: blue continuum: 2.78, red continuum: 2.78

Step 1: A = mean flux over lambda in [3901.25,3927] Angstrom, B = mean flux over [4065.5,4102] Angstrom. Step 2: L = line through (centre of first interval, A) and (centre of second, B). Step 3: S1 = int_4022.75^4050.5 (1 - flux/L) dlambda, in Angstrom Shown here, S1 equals -3.2 Angstrom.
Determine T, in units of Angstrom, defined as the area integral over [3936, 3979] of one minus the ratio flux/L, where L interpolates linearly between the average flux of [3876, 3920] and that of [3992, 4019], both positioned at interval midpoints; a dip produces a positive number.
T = 6.31 Angstrom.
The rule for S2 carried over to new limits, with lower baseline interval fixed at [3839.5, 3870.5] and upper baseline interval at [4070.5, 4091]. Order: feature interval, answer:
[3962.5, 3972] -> 4.2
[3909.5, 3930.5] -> 0.7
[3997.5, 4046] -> -4.4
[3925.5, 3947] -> 3.8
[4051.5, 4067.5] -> -1.5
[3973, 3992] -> 1.3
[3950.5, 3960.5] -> 0.2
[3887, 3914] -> 3.4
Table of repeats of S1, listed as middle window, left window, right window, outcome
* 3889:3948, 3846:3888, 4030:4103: 5.7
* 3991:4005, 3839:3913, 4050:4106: -1.4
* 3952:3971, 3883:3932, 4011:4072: 3.8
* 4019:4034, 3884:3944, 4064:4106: -2.7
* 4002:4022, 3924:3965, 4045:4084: -2.6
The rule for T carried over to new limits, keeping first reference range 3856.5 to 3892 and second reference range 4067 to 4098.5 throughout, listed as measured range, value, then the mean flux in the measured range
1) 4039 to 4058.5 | -2.3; 2.83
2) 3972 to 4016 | -2.4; 2.67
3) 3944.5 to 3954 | -1.1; 2.82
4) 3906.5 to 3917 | -1.1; 2.8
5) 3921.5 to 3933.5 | 1.5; 2.22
